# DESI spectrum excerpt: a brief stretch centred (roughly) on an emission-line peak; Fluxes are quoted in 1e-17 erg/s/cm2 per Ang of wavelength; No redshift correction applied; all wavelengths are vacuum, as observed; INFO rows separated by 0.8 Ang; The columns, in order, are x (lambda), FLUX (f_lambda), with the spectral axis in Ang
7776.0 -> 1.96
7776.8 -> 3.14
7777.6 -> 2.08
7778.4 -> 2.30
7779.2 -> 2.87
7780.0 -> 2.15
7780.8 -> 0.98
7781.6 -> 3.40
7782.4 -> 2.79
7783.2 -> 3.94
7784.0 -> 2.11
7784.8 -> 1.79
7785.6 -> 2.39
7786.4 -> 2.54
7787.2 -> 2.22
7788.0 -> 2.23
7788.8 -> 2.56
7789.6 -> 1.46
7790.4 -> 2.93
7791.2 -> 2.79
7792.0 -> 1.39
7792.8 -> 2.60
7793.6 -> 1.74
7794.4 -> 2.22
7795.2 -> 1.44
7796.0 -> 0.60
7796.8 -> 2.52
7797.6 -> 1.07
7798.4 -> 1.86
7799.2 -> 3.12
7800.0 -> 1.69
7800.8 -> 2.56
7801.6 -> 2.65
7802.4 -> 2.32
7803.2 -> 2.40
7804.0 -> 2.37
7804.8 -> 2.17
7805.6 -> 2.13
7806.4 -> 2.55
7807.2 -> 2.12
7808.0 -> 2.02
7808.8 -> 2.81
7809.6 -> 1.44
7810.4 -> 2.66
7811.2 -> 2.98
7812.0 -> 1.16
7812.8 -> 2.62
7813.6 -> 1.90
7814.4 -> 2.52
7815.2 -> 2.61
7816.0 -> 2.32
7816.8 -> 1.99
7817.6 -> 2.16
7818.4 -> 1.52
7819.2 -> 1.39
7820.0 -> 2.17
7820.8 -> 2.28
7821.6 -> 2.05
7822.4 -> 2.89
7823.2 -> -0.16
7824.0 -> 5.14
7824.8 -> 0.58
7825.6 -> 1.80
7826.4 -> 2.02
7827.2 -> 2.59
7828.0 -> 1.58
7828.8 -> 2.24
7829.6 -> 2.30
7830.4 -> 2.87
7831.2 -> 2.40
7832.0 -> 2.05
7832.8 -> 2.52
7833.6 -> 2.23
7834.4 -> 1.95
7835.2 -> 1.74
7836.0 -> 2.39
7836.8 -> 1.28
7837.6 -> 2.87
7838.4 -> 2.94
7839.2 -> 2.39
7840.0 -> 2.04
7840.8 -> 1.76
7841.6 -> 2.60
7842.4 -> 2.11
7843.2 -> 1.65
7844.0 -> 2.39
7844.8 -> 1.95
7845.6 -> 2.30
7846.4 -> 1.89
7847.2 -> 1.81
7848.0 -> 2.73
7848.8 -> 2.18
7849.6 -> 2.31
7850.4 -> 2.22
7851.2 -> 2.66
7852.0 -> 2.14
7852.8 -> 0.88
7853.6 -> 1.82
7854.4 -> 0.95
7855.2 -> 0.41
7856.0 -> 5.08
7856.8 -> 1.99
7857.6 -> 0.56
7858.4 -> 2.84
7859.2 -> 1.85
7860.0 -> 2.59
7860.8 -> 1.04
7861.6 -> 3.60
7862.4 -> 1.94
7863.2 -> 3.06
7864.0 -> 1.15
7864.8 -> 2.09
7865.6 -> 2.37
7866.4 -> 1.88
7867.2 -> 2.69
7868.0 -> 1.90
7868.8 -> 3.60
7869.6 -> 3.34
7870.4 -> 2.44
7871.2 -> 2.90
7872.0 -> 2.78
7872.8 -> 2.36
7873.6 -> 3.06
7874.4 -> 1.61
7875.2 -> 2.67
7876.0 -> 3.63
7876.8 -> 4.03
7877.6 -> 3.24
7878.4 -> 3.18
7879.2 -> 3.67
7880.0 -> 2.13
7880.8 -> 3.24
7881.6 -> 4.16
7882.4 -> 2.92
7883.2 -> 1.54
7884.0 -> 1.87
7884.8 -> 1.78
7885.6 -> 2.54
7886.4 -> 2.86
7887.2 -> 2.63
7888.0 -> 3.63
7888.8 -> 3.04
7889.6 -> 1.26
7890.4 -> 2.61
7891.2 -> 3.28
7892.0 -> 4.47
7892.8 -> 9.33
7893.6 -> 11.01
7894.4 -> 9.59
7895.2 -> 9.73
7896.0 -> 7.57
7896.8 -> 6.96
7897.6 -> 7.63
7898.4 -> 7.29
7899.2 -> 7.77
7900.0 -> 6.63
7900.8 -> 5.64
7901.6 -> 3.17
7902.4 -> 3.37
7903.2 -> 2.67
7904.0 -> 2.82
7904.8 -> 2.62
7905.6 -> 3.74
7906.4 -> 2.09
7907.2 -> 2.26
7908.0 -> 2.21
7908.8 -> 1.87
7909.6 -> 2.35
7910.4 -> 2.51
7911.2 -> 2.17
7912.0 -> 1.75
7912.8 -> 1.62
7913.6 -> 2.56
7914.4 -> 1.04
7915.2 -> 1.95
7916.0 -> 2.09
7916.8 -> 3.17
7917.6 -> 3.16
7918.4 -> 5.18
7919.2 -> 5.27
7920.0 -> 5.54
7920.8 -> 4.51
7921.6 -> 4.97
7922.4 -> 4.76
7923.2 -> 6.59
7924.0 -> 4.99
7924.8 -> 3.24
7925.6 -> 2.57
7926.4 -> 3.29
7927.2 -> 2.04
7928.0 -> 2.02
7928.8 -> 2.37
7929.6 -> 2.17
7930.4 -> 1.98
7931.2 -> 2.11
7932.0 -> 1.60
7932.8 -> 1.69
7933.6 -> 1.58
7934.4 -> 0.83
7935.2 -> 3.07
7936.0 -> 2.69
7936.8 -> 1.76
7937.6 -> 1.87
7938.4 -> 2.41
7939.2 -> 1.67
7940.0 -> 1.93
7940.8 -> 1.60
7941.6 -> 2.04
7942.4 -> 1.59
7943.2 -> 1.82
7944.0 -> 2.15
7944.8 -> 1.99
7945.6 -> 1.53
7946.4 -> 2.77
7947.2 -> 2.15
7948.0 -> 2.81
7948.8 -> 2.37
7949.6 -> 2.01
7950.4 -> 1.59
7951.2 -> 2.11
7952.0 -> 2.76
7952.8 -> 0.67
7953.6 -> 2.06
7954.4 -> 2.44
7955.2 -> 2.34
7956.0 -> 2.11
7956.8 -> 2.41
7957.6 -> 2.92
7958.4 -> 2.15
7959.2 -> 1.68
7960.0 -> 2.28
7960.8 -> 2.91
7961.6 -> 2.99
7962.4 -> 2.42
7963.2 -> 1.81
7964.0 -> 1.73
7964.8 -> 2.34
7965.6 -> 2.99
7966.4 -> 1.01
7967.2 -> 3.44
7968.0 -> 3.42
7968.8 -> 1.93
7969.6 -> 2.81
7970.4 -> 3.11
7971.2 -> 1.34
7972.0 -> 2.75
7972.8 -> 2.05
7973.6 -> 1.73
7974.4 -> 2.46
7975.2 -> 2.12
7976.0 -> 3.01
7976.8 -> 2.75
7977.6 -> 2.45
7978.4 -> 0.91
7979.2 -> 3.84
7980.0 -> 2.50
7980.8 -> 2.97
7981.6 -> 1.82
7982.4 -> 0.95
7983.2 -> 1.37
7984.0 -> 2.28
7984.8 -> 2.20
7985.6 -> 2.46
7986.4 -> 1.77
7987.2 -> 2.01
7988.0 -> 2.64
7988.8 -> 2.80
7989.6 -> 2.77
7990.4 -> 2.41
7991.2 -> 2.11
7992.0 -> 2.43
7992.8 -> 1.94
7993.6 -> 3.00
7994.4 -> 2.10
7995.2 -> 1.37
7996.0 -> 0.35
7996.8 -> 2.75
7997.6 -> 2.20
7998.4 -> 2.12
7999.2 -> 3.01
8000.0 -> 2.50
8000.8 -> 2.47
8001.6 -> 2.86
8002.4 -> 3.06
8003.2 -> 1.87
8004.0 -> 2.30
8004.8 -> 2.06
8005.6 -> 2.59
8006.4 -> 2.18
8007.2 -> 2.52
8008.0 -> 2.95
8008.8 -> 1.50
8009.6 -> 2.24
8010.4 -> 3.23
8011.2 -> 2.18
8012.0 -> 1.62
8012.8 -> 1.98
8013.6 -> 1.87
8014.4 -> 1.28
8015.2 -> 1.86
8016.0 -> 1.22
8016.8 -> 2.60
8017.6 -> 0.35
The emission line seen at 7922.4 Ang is [N II]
